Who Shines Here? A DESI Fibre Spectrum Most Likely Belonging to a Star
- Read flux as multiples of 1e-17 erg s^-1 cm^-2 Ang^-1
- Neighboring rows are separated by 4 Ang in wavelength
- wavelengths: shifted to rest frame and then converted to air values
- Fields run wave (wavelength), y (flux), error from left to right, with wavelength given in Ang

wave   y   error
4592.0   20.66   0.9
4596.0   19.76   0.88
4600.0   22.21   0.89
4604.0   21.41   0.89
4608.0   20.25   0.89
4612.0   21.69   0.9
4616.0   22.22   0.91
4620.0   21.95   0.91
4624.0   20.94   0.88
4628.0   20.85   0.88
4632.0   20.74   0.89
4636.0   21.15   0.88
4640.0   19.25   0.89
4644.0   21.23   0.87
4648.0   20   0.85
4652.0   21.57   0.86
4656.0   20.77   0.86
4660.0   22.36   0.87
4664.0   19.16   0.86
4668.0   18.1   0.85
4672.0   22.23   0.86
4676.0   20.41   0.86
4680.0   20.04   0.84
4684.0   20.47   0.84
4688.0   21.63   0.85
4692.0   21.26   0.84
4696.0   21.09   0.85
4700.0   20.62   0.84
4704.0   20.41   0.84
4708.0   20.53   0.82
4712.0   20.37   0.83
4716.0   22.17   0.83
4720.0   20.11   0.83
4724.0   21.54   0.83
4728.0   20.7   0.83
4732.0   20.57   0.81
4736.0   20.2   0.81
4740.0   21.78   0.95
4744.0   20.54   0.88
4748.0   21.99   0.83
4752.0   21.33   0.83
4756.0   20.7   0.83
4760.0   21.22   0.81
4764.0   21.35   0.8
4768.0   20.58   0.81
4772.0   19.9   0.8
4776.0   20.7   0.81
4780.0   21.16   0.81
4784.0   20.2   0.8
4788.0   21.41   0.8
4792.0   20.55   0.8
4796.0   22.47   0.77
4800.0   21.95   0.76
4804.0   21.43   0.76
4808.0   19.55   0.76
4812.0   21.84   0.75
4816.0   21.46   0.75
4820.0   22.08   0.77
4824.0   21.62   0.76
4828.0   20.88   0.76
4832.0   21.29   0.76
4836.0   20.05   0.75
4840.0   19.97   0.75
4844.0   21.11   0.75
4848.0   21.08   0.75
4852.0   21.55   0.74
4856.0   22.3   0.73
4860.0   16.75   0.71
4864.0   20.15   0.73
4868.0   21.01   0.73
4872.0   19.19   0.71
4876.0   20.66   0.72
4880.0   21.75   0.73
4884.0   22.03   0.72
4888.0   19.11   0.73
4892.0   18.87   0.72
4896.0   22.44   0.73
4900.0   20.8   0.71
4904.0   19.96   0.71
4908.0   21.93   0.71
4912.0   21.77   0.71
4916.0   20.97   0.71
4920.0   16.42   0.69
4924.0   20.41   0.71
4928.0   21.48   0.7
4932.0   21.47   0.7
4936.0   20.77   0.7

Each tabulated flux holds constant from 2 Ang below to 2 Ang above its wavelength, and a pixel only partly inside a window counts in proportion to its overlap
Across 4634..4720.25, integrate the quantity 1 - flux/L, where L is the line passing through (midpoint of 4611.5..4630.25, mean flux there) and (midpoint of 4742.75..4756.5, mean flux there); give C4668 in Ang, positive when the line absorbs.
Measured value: 2.8 Ang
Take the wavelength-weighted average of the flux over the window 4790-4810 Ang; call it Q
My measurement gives 21.2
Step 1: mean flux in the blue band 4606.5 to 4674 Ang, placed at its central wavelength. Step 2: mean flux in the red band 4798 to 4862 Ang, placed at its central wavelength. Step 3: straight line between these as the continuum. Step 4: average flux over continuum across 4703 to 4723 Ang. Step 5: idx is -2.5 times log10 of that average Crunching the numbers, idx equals 0.01 mag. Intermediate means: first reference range 20.9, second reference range 20.9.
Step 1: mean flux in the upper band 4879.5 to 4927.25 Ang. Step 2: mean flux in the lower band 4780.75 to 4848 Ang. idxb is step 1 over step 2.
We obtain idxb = 0.97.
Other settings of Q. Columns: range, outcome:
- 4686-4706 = 21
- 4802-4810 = 20.5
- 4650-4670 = 20.4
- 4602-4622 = 21.5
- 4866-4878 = 20.3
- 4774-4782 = 20.9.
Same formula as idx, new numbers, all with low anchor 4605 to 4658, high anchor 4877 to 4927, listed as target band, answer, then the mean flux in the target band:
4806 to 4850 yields -0.02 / 21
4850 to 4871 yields 0.02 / 20.3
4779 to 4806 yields -0.03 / 21.3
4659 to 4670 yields 0.07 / 19.6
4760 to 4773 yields 0.00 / 20.8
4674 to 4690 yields 0.01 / 20.6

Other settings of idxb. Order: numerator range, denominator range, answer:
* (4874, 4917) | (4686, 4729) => 1.00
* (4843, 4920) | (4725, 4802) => 0.98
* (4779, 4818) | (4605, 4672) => 1.02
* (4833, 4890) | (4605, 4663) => 0.97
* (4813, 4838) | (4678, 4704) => 1.02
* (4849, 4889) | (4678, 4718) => 0.98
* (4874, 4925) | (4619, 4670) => 1.00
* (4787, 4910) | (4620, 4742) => 1.01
